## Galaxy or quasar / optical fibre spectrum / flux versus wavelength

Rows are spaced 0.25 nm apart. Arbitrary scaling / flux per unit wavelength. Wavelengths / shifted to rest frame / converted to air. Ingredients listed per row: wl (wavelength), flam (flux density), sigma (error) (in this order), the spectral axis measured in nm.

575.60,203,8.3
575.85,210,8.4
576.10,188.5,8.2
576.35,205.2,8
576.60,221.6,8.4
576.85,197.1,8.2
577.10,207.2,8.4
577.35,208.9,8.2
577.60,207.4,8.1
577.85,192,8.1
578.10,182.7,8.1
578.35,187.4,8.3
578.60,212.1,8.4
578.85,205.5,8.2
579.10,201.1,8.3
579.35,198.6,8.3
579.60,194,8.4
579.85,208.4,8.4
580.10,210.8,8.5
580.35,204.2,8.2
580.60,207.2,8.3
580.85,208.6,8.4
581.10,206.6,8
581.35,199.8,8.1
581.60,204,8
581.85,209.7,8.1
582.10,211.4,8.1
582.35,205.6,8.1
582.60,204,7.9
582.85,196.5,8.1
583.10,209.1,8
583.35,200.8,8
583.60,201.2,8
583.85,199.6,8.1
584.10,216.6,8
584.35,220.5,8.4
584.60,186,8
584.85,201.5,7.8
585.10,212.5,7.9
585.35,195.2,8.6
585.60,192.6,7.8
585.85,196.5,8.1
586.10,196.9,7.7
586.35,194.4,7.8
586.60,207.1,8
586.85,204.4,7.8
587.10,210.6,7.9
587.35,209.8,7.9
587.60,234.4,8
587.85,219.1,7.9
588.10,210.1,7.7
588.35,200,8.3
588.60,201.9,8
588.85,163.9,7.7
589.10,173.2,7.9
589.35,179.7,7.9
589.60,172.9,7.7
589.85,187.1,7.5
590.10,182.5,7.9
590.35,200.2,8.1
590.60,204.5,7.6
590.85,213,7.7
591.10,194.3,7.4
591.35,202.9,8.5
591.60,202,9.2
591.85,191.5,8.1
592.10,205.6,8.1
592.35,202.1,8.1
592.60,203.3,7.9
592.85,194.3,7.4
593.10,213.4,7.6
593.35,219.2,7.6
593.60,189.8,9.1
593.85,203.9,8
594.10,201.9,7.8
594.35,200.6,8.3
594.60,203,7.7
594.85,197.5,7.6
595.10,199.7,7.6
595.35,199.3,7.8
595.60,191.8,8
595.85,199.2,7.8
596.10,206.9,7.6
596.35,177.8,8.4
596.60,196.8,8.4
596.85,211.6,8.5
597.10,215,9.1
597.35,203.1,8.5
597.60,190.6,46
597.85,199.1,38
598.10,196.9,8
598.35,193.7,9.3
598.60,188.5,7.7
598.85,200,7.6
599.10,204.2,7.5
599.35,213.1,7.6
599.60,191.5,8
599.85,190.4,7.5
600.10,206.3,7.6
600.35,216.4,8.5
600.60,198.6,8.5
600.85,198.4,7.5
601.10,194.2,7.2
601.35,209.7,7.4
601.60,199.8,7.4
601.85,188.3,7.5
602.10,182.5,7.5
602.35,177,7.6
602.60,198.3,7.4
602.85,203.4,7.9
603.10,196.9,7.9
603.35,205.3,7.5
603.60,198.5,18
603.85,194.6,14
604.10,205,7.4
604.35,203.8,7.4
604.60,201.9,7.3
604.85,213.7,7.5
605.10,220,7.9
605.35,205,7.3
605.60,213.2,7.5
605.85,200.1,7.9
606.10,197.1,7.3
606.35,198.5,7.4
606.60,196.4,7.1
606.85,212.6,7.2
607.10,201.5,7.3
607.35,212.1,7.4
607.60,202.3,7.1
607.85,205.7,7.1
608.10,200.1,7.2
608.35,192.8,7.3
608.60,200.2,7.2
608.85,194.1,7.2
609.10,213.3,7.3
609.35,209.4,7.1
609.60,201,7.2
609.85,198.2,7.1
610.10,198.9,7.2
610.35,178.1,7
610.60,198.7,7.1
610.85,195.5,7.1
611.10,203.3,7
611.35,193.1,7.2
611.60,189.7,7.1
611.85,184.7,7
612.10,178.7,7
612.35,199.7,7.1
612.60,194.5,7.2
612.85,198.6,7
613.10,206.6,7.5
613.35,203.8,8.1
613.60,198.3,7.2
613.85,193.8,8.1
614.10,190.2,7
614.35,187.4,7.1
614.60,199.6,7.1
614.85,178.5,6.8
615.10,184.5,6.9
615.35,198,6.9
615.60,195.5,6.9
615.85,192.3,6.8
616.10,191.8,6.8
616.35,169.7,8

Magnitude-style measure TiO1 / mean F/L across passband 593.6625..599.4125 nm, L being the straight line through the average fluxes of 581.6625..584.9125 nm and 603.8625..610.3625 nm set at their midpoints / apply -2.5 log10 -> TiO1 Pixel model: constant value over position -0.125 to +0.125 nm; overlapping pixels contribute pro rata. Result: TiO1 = 0.02 mag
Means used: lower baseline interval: 205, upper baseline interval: 203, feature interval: 199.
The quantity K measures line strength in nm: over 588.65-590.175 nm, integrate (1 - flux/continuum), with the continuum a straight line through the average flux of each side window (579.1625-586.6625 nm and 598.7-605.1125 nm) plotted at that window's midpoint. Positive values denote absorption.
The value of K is 0.19 nm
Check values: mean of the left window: 203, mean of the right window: 200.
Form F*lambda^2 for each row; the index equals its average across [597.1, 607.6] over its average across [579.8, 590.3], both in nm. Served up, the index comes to 1.06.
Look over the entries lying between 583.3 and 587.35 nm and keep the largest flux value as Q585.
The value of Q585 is 220.5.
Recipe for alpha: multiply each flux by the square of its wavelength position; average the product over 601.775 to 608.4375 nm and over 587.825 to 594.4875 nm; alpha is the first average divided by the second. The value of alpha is 1.1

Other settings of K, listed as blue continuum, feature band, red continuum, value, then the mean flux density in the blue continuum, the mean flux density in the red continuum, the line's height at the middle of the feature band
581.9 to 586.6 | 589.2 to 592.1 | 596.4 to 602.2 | 0.10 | 203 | 199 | 201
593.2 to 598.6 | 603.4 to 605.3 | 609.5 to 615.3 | -0.08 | 200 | 194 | 197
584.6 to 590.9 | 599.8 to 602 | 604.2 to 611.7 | 0.00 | 198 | 202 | 200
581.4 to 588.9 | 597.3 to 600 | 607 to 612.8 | 0.04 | 204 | 198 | 201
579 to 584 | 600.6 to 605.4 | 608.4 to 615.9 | -0.04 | 204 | 195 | 198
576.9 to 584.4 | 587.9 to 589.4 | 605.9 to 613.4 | 0.09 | 204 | 199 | 202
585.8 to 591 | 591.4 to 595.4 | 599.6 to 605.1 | -0.06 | 198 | 199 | 199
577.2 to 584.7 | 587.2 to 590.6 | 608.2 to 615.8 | 0.10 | 203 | 195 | 201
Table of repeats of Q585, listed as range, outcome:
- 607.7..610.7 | 213.3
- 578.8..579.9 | 208.4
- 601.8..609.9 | 220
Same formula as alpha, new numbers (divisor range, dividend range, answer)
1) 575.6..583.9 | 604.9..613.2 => 1.09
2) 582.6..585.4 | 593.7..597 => 1.02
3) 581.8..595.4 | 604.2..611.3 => 1.07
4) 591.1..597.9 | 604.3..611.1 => 1.05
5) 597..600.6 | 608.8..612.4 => 1.02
